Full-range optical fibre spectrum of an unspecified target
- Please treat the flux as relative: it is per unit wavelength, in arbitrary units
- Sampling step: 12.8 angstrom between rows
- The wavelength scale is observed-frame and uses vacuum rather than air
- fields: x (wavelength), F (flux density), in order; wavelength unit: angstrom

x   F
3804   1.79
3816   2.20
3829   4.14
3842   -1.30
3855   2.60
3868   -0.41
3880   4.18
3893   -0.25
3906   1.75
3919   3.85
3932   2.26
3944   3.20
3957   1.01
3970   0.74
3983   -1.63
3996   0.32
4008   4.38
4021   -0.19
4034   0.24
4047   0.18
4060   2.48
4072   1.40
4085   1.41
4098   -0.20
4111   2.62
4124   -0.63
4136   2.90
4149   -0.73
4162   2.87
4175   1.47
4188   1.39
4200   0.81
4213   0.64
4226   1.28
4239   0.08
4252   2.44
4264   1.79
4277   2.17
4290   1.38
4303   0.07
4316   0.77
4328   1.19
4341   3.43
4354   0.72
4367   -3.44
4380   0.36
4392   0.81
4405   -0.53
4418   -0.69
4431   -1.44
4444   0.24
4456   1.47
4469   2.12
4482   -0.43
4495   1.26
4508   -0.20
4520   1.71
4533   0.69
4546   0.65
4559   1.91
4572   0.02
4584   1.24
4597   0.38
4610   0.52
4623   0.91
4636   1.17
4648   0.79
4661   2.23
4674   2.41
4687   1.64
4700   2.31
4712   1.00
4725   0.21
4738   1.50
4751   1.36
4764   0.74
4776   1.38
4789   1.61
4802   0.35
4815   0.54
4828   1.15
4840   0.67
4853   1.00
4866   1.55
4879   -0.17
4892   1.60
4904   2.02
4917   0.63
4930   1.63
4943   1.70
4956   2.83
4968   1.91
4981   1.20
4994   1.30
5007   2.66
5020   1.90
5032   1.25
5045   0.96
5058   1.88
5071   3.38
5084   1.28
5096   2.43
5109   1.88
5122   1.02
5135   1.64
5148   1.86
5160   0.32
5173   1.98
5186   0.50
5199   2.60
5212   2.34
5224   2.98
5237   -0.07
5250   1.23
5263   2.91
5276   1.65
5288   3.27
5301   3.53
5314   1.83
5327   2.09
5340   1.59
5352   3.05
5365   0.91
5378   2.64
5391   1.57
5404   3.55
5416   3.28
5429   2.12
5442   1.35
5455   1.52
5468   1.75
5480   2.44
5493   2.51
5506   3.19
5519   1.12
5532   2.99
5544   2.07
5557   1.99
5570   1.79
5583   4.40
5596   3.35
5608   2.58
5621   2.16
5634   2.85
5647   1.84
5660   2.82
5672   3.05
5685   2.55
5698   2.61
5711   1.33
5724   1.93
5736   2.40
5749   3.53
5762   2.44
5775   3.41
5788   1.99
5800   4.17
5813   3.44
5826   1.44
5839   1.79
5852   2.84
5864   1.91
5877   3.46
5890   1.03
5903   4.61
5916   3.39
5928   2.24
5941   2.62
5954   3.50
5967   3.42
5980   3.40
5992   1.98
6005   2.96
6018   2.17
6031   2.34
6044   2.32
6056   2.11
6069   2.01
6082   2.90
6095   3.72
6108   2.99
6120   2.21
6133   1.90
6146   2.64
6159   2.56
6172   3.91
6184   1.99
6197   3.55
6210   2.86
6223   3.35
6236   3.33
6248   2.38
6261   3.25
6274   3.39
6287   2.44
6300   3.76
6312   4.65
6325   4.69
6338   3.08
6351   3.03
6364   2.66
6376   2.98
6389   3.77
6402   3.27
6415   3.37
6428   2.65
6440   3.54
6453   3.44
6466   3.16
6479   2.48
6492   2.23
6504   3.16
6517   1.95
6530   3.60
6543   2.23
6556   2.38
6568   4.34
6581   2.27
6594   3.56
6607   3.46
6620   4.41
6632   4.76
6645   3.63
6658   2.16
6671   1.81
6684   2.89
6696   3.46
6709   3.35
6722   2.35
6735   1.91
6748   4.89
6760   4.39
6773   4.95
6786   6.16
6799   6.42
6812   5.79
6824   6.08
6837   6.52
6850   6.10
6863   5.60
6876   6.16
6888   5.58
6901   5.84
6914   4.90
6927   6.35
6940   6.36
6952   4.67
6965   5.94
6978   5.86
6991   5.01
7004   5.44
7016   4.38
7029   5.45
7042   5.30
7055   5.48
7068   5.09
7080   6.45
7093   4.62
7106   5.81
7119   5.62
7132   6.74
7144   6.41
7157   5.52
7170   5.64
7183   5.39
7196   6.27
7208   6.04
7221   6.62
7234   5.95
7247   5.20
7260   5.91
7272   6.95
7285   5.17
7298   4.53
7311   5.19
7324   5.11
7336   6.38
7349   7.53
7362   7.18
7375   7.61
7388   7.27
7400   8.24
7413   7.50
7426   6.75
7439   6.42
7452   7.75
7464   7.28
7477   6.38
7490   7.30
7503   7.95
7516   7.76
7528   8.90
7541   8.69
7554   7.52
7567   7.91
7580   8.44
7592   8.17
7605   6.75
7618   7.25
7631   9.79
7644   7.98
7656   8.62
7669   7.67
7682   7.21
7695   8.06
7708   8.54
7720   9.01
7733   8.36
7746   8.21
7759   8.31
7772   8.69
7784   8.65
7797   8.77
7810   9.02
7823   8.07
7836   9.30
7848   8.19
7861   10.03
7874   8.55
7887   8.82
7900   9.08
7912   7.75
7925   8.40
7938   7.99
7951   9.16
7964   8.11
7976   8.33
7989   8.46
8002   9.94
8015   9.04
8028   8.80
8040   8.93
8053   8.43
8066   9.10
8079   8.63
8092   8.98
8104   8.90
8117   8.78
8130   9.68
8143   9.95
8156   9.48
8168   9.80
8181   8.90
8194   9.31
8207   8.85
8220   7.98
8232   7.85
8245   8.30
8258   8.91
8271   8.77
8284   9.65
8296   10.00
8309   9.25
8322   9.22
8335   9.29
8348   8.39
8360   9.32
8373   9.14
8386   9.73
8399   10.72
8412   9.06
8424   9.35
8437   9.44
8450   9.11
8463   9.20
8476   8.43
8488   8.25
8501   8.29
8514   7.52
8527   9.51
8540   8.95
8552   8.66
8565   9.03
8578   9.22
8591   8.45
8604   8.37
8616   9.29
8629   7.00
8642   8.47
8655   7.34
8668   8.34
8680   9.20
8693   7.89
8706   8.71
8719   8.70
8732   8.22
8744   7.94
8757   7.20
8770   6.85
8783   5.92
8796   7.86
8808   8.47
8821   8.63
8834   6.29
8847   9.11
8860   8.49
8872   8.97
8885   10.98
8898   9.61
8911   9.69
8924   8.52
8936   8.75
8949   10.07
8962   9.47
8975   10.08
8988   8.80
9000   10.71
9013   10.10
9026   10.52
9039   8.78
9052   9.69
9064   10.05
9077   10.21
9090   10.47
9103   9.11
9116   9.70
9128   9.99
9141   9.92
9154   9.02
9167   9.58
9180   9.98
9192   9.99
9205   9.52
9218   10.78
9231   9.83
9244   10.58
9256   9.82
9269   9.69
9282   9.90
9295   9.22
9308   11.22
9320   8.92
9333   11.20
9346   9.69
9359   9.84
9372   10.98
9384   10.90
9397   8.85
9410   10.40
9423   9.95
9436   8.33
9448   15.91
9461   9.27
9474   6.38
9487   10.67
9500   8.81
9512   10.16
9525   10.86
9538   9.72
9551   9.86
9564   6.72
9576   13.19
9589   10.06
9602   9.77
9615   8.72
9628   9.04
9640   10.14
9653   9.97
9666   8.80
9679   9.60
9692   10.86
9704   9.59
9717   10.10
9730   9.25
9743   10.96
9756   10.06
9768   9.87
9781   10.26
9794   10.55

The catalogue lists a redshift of 0.69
